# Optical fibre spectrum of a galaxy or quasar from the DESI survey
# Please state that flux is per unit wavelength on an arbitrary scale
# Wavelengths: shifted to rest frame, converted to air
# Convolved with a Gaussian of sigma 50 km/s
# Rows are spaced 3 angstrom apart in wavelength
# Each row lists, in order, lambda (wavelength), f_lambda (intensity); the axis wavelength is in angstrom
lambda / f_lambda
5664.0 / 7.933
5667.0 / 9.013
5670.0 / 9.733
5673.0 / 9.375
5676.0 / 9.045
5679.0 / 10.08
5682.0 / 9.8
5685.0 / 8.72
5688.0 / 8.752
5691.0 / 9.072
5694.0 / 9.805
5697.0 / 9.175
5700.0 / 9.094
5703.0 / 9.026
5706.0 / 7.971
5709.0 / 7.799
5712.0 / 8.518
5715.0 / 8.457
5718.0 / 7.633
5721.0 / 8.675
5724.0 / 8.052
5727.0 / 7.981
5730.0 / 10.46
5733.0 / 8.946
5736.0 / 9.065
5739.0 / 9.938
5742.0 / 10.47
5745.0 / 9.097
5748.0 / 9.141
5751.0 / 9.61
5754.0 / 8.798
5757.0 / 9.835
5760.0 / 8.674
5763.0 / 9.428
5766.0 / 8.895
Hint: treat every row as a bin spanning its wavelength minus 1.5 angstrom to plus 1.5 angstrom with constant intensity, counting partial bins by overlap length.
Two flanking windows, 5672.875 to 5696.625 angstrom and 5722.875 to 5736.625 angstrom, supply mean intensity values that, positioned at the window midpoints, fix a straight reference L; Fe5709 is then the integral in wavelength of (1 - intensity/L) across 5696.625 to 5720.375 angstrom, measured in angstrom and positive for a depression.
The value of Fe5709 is 1.76 angstrom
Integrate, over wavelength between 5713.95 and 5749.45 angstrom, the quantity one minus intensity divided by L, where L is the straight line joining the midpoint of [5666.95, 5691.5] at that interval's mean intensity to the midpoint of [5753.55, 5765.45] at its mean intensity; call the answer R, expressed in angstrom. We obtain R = 0.9 angstrom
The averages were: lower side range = 9.31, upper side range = 9.19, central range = 9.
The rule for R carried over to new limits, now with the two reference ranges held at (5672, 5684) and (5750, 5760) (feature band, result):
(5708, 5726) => 2.34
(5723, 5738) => 0.66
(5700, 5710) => 1.11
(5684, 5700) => 0.65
